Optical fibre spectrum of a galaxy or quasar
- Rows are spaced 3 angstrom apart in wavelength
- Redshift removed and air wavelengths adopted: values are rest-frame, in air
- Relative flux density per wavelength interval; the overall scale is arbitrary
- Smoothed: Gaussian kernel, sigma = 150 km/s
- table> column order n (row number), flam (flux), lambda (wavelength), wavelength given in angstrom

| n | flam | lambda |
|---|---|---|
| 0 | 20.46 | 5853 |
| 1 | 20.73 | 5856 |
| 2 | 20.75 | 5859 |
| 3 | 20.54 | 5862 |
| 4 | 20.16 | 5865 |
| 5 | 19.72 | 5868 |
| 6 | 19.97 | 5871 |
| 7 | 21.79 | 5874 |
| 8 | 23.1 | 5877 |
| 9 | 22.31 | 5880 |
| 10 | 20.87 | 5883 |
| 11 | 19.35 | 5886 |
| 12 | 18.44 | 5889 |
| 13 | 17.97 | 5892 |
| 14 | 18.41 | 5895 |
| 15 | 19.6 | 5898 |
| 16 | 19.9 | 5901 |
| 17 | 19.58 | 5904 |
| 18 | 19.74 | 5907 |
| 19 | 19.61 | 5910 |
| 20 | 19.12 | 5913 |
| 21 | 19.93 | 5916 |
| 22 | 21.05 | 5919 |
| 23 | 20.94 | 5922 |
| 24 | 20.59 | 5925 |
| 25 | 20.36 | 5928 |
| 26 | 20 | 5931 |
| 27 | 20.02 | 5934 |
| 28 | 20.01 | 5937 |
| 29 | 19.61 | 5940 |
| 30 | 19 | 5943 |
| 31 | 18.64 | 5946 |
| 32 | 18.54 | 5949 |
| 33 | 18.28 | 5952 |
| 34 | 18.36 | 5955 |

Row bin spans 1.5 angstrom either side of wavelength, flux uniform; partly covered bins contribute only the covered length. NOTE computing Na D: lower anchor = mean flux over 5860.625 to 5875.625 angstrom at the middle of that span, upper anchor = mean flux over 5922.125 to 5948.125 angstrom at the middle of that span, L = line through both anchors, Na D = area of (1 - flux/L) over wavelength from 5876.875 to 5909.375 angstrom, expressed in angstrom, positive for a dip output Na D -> 0.69 angstrom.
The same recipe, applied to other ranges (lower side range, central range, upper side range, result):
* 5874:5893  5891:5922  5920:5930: 1.49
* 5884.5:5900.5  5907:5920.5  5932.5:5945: -0.50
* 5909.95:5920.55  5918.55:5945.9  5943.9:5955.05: -1.16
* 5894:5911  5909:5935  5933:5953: -1.16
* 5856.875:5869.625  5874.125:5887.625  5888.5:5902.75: -1.29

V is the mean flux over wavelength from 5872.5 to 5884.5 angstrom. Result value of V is 22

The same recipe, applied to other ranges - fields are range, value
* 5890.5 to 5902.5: 19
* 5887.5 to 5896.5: 18.3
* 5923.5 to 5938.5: 20.2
